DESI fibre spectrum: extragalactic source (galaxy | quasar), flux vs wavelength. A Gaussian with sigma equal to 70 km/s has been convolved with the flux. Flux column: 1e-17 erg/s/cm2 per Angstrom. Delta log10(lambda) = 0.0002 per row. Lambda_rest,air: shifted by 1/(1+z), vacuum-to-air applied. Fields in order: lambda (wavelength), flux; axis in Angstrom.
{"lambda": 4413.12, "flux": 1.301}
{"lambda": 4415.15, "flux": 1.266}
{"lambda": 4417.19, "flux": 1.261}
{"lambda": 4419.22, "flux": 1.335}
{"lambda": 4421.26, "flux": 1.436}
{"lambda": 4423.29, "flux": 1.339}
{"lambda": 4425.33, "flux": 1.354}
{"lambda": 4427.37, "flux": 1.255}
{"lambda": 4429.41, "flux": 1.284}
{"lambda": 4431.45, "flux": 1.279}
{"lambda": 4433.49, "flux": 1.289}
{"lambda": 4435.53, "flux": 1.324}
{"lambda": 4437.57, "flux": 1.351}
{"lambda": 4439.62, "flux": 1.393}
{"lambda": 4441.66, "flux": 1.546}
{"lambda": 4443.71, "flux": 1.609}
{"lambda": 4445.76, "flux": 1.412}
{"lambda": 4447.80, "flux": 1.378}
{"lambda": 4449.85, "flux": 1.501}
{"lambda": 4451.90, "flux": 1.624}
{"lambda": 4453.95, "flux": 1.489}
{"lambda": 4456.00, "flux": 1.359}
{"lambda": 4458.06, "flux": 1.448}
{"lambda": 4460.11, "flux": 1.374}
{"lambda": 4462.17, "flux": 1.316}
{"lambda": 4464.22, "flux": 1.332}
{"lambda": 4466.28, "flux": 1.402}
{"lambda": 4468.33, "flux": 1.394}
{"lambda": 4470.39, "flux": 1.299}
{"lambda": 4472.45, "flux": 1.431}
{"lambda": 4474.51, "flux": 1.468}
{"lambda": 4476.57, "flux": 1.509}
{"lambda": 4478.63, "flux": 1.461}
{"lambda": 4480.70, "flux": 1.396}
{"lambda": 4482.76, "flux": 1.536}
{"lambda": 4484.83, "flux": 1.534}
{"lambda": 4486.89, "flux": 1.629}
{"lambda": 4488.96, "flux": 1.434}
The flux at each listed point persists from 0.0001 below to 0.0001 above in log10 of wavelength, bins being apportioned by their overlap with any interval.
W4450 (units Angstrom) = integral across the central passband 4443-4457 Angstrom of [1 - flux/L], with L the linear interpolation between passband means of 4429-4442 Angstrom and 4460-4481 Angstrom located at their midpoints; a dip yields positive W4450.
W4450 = -1.1 Angstrom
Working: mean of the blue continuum 1.35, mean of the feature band 1.48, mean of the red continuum 1.4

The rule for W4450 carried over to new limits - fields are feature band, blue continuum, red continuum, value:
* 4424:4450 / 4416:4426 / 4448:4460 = 0.5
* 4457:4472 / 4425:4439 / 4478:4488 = 0.7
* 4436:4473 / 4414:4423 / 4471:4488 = -0.1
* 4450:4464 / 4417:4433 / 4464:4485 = -0.4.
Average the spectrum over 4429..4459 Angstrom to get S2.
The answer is 1.42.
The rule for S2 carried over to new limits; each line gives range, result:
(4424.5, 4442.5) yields 1.34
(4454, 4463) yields 1.39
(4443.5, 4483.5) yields 1.43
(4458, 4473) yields 1.37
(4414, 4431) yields 1.31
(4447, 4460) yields 1.46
